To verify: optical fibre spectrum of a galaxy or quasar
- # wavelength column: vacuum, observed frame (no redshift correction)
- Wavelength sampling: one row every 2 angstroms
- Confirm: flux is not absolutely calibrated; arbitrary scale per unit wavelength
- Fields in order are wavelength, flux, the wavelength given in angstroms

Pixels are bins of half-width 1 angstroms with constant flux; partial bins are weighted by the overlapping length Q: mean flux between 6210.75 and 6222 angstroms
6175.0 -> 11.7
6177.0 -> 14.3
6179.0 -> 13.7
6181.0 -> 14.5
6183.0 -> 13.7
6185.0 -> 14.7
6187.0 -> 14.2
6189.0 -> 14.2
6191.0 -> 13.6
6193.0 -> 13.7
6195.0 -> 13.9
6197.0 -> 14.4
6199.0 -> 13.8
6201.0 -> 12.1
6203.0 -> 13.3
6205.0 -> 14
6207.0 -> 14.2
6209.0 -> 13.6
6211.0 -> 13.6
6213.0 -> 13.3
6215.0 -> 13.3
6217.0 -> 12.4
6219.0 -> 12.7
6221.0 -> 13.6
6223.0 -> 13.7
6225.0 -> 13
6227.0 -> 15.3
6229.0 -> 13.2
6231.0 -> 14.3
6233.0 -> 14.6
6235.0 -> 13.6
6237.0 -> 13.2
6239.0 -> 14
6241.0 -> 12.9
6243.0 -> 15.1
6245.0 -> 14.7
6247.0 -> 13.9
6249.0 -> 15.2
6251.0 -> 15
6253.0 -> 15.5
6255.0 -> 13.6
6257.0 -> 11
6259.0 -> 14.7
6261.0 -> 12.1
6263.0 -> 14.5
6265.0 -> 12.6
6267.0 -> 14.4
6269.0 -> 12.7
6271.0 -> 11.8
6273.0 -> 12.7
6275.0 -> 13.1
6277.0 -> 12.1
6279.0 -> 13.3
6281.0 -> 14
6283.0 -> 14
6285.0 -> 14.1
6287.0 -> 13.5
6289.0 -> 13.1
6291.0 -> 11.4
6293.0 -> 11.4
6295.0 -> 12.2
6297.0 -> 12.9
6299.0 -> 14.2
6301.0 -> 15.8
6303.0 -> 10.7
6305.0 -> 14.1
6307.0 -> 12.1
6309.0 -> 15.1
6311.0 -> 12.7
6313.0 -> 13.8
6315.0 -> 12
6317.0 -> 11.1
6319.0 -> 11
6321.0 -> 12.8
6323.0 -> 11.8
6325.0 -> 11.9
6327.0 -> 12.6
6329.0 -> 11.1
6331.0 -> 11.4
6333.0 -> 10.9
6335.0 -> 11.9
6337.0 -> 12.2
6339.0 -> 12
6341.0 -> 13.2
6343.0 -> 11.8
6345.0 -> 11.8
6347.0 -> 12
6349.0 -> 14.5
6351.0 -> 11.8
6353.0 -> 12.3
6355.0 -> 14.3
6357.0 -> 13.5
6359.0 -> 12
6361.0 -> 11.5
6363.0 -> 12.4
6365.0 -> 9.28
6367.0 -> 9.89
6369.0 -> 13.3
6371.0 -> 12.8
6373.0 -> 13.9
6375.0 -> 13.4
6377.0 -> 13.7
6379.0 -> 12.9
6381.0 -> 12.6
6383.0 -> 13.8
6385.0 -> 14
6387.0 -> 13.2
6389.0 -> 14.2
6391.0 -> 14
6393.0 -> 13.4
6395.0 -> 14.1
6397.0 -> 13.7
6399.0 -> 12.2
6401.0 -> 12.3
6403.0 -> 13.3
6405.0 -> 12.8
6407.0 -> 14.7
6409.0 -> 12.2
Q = 13.1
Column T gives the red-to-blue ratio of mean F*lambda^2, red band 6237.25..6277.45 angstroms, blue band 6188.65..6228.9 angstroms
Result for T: 1.0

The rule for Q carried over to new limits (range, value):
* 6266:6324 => 12.9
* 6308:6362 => 12.3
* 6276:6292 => 13.2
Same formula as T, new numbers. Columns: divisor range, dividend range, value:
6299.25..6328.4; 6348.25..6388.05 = 1.02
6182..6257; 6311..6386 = 0.93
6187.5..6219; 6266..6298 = 0.98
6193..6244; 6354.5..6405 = 1.00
